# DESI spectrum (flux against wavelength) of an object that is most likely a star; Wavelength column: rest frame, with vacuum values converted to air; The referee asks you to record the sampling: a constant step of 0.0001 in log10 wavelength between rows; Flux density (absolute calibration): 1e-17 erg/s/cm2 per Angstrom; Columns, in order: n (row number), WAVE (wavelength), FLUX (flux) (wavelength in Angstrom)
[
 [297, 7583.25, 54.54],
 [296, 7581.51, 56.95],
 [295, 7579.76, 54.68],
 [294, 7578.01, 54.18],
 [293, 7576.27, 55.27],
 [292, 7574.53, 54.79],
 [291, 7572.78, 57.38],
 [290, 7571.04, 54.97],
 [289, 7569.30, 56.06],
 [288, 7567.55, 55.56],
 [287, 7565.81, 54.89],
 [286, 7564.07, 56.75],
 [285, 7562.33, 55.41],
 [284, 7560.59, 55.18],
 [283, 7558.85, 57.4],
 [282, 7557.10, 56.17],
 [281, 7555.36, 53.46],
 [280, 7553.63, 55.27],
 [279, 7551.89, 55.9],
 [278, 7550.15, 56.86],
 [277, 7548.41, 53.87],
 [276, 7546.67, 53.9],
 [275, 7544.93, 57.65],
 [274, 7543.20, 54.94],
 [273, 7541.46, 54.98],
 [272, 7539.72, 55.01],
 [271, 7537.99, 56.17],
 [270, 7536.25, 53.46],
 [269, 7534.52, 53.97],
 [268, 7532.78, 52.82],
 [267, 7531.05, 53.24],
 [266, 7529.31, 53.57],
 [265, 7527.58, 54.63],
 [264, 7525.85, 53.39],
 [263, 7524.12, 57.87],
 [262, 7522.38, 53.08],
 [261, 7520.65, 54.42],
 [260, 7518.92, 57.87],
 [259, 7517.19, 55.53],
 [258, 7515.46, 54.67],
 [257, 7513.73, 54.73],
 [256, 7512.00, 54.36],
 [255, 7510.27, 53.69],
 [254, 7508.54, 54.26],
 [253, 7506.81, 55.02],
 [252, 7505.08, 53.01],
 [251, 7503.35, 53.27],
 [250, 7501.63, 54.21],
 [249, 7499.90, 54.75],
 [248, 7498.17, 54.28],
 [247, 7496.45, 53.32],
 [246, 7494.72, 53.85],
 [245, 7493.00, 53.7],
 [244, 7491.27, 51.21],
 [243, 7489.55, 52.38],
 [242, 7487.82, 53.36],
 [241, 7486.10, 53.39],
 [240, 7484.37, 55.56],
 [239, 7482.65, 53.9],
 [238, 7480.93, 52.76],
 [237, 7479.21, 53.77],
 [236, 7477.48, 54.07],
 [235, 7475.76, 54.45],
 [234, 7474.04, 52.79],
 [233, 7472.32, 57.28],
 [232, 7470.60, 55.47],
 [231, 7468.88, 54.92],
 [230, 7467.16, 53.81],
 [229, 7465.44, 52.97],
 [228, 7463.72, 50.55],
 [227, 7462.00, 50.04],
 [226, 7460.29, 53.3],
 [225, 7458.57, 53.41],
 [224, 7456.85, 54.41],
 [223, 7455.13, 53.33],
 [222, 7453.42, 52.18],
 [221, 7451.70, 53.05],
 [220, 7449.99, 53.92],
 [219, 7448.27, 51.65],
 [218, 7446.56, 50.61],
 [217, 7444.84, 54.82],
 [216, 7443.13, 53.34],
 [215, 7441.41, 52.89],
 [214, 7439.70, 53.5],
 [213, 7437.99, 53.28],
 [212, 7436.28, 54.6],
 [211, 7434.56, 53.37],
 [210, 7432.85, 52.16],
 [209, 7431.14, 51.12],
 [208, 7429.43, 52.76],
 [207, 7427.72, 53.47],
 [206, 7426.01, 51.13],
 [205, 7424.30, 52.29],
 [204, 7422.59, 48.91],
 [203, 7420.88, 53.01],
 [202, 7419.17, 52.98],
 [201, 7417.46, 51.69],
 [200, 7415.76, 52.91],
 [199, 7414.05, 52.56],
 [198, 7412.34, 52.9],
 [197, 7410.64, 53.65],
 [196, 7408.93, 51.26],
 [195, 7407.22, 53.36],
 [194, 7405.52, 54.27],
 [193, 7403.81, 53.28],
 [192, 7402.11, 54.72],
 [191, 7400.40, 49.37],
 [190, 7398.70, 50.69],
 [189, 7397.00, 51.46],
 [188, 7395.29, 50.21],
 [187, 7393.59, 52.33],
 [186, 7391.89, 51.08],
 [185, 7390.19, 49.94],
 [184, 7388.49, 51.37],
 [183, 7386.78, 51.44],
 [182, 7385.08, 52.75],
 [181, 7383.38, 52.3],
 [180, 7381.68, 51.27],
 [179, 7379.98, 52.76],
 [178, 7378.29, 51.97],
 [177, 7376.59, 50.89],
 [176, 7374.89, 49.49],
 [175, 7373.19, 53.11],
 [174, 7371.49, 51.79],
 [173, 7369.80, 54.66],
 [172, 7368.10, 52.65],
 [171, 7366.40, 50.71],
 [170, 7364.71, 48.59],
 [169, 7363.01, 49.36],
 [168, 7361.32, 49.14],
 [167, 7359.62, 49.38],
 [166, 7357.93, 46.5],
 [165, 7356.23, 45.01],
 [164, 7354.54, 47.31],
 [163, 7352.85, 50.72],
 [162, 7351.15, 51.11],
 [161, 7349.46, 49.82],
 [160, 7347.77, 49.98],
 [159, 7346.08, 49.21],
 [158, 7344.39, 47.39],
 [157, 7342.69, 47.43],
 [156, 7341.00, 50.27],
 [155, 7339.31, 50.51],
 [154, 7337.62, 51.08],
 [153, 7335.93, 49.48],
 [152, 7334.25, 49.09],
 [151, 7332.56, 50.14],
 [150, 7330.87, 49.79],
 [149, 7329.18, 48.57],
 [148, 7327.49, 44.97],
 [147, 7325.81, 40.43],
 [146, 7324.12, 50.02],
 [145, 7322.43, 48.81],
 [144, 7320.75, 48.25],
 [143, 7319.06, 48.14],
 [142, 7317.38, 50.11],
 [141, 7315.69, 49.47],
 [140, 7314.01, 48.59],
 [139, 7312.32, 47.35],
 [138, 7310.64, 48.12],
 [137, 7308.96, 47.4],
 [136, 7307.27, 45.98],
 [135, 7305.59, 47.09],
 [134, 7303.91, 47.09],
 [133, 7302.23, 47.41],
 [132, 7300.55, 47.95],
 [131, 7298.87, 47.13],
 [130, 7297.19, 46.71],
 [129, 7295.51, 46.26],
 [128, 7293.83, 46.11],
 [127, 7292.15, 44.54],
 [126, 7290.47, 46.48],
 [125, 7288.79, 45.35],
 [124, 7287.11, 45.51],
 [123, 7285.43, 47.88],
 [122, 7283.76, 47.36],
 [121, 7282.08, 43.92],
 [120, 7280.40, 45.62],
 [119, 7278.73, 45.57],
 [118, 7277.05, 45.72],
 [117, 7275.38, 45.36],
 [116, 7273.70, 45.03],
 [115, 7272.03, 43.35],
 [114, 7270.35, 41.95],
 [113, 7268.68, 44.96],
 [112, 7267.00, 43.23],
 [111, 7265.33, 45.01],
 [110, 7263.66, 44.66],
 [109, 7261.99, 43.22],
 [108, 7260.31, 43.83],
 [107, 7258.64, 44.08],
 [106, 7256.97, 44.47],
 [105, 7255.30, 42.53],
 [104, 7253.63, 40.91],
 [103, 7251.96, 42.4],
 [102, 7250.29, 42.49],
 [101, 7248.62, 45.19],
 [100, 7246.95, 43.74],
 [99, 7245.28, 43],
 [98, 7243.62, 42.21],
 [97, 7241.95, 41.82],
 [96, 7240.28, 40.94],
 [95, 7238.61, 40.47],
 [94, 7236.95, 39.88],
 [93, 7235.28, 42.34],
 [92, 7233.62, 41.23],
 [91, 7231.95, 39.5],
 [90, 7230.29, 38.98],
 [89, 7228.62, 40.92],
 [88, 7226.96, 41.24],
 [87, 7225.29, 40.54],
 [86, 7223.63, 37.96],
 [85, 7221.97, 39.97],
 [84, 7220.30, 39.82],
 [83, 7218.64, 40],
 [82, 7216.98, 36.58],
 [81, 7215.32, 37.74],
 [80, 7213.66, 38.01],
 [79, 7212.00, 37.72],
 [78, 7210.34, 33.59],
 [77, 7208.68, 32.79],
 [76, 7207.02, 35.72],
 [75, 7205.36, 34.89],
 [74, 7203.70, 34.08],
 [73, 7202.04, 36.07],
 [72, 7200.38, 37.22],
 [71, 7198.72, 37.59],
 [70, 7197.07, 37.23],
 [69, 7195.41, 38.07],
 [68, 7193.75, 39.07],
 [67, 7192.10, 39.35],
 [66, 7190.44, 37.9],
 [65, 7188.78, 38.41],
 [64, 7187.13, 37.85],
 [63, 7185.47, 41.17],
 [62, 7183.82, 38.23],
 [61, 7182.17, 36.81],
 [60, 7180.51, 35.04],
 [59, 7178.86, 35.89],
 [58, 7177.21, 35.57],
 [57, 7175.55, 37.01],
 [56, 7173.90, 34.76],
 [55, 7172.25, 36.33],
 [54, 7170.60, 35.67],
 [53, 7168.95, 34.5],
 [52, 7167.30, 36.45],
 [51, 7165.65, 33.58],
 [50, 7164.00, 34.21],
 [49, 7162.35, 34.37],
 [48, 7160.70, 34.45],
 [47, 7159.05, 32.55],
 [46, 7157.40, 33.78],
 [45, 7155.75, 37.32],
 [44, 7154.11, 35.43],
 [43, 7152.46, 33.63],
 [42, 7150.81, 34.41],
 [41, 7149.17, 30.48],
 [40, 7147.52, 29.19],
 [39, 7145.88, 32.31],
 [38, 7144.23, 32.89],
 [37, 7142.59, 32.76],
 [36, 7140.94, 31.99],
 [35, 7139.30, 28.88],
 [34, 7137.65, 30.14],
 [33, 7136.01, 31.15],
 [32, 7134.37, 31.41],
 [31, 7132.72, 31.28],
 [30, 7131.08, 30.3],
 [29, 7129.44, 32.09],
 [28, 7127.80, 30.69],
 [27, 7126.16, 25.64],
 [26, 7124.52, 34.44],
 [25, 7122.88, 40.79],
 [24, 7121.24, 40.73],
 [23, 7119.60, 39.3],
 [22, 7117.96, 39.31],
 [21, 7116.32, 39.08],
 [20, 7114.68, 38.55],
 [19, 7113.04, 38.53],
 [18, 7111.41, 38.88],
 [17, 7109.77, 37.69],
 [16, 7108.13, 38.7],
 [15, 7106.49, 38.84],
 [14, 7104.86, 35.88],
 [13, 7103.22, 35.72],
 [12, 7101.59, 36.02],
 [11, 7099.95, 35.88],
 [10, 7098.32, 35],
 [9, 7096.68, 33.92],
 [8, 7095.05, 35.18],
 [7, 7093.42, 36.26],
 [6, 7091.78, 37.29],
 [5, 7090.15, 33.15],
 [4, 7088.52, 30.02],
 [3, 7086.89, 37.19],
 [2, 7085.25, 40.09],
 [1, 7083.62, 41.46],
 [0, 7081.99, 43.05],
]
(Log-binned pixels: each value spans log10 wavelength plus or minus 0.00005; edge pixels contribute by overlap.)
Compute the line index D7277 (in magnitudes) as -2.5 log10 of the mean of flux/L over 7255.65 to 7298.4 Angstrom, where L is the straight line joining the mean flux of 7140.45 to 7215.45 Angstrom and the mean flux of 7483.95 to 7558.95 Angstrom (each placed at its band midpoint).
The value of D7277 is -0.10 mag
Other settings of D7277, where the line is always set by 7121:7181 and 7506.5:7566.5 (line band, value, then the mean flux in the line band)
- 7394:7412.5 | -0.10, 52.3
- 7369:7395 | -0.12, 51.8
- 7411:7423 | -0.09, 52.3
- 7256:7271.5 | -0.11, 43.9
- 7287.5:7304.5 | -0.12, 46.5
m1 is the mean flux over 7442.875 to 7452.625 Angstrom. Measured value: 52.9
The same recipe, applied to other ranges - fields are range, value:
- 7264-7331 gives 46.4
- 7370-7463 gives 52.3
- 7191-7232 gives 37.8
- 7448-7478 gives 53.5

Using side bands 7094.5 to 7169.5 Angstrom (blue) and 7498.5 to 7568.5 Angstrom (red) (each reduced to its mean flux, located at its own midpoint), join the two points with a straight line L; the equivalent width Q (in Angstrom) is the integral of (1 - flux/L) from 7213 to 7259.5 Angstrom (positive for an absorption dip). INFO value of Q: -1.4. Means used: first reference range 34.5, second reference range 54.9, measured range 41.1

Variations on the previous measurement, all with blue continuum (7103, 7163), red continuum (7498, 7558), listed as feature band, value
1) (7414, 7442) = -1.7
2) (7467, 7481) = -0.7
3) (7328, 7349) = -2.1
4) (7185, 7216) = 0.7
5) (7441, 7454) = -0.6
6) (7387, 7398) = -0.8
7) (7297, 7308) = -1.0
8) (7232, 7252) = -1.0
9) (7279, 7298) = -1.6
